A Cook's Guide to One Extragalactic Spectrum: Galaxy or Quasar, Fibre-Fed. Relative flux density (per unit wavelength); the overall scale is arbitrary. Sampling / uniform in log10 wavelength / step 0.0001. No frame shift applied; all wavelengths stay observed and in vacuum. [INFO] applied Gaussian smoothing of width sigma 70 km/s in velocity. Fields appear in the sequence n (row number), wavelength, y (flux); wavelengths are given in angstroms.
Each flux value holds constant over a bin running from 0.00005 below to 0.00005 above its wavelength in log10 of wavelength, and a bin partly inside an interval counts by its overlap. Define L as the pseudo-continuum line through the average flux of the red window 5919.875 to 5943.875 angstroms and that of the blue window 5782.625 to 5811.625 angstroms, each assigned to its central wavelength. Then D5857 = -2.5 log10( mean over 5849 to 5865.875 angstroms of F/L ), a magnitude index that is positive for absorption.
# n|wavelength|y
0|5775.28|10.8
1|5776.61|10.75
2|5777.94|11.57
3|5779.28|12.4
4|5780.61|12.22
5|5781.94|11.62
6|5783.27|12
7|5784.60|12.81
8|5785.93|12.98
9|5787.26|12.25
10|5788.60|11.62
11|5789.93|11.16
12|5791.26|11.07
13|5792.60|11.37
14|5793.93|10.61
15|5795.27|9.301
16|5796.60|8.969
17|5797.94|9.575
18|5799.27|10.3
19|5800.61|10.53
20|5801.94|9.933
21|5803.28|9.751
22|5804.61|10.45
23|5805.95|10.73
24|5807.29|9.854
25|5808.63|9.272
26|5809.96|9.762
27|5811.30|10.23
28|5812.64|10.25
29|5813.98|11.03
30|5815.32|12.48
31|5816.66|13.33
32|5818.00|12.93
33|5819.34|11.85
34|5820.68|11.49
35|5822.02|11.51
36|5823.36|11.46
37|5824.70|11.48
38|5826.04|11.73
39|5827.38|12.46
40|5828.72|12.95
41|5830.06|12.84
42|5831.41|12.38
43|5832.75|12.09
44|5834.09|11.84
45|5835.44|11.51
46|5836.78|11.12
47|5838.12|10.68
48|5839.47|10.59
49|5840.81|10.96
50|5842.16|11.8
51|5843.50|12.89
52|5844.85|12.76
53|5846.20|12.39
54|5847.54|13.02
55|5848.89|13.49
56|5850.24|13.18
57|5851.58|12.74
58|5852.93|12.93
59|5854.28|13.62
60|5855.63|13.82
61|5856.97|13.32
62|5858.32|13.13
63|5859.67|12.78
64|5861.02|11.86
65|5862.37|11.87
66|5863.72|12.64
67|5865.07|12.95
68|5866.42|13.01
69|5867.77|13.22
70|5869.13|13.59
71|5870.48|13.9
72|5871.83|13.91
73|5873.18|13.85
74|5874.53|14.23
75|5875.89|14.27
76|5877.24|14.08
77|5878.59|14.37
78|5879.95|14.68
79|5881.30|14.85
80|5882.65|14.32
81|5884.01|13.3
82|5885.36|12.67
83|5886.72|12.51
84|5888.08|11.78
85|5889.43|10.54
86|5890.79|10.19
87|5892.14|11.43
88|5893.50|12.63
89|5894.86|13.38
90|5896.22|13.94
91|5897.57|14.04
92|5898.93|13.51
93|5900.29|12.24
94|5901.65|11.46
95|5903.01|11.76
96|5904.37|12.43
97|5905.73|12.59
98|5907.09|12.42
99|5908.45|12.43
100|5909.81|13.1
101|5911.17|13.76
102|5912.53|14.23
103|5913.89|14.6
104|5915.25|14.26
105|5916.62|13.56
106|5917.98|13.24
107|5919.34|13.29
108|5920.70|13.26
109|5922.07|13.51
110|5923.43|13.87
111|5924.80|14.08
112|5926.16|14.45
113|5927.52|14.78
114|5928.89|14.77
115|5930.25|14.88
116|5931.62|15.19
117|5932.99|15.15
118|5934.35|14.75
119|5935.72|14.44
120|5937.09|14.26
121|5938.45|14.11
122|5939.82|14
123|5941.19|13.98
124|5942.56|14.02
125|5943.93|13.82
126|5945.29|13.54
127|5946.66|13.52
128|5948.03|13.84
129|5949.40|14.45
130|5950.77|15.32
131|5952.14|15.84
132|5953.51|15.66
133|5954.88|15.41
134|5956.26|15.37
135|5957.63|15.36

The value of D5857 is -0.06 mag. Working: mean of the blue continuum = 10.7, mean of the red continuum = 14.3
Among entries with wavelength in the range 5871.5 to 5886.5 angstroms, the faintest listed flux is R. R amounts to 12.67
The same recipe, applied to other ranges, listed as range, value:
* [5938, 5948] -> 13.52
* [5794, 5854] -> 8.969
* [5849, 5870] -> 11.86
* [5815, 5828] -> 11.46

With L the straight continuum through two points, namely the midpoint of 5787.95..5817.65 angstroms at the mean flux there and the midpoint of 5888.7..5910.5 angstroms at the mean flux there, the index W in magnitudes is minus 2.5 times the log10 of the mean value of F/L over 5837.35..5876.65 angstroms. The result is -0.11 mag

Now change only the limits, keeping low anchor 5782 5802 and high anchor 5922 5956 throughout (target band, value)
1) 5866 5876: -0.07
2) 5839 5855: -0.02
